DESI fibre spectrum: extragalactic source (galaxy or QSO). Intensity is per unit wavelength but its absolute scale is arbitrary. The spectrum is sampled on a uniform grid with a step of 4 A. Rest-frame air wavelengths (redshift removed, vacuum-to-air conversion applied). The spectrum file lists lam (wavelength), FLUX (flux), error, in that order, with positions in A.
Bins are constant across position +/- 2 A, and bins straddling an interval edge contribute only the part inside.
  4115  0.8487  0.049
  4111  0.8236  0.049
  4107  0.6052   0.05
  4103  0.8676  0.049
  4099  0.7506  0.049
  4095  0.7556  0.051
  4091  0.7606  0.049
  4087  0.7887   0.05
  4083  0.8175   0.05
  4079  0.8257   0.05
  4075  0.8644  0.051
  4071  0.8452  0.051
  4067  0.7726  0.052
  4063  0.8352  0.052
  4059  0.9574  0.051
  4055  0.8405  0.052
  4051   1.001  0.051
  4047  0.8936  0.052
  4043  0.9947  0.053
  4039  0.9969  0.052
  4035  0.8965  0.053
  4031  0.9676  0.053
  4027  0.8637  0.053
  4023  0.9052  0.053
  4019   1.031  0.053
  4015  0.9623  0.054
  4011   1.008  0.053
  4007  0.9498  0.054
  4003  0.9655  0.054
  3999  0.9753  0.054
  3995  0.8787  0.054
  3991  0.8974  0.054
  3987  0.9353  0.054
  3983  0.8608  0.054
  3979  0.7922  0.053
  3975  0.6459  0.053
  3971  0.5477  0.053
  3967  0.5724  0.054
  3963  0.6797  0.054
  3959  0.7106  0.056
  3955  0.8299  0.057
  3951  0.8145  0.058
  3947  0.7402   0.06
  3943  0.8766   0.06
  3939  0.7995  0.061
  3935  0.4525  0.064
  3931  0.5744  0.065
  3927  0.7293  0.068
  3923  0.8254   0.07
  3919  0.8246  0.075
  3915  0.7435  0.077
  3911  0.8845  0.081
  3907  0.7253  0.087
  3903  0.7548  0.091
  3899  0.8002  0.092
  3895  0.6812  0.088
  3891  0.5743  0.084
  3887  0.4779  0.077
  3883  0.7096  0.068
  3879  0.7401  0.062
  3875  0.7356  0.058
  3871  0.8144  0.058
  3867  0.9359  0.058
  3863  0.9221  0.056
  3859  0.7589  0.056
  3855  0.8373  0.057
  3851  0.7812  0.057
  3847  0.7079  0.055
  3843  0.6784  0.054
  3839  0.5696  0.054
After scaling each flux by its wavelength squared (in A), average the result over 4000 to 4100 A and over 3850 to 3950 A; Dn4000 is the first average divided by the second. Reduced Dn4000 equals 1.29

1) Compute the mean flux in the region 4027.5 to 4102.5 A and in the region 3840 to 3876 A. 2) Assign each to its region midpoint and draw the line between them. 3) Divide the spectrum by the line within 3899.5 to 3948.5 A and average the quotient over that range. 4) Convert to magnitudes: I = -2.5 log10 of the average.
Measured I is 0.10 mag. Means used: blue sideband 0.792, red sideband 0.865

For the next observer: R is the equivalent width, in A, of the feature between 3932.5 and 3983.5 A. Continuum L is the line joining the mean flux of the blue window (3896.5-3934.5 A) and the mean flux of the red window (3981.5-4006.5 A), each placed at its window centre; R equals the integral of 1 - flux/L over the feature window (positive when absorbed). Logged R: 7.9 A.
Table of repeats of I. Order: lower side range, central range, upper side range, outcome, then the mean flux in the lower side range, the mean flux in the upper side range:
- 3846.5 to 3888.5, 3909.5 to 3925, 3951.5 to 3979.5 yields -0.13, 0.771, 0.684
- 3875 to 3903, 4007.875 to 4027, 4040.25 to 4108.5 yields -0.22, 0.676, 0.837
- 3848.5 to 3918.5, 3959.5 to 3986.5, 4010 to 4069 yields 0.22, 0.759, 0.927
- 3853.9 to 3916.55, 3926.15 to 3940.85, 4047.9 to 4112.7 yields 0.22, 0.755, 0.821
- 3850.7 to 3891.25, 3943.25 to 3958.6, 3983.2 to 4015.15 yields 0.10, 0.76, 0.941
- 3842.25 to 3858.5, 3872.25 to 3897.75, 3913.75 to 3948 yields 0.13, 0.758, 0.729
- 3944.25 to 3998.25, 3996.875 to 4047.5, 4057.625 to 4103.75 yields -0.21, 0.768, 0.817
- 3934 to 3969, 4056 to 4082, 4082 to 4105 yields -0.09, 0.727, 0.789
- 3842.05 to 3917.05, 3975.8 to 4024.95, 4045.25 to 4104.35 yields -0.15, 0.752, 0.838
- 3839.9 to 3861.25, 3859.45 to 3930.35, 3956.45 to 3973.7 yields -0.08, 0.745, 0.635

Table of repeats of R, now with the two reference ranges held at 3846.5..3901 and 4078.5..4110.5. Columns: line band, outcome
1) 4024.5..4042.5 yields -4.0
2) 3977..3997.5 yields -3.1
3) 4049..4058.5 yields -2.0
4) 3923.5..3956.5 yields 1.1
